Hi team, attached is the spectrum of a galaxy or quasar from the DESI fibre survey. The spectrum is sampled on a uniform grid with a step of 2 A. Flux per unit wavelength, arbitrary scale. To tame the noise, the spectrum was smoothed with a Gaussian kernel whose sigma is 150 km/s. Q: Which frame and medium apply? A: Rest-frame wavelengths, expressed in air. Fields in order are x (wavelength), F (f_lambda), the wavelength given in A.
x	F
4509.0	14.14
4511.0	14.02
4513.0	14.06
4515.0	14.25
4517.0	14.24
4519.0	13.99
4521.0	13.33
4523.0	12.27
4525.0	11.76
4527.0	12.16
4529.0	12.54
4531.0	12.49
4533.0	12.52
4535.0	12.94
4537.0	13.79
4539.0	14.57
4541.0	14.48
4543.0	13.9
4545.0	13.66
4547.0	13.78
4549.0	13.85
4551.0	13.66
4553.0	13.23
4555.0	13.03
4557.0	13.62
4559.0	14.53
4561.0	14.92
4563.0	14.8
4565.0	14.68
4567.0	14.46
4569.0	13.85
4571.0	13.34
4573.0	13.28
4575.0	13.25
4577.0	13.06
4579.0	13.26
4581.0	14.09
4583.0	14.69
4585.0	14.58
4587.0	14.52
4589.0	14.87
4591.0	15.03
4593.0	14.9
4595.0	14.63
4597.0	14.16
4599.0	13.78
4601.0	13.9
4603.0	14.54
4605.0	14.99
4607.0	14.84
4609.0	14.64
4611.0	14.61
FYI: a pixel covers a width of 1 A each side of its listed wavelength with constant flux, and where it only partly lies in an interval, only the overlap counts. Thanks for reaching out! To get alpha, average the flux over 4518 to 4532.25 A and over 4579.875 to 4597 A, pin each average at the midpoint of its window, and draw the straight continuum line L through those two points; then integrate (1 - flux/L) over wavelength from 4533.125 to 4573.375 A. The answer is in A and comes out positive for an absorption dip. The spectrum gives -1.13 A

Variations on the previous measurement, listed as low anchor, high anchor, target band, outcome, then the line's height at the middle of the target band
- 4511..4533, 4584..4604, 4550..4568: -0.36 A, 13.8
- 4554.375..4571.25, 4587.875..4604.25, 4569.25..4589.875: 0.66 A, 14.3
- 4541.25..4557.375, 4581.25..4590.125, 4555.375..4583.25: 0.43 A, 14.2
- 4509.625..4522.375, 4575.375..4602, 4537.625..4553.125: 0.15 A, 14.1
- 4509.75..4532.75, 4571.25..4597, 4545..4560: -0.01 A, 13.7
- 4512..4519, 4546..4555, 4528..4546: 0.46 A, 13.8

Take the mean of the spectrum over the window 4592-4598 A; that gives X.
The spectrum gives 14.6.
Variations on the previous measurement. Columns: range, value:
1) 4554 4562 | 14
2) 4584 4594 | 14.8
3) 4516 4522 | 13.9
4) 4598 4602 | 13.8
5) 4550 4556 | 13.3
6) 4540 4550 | 13.9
